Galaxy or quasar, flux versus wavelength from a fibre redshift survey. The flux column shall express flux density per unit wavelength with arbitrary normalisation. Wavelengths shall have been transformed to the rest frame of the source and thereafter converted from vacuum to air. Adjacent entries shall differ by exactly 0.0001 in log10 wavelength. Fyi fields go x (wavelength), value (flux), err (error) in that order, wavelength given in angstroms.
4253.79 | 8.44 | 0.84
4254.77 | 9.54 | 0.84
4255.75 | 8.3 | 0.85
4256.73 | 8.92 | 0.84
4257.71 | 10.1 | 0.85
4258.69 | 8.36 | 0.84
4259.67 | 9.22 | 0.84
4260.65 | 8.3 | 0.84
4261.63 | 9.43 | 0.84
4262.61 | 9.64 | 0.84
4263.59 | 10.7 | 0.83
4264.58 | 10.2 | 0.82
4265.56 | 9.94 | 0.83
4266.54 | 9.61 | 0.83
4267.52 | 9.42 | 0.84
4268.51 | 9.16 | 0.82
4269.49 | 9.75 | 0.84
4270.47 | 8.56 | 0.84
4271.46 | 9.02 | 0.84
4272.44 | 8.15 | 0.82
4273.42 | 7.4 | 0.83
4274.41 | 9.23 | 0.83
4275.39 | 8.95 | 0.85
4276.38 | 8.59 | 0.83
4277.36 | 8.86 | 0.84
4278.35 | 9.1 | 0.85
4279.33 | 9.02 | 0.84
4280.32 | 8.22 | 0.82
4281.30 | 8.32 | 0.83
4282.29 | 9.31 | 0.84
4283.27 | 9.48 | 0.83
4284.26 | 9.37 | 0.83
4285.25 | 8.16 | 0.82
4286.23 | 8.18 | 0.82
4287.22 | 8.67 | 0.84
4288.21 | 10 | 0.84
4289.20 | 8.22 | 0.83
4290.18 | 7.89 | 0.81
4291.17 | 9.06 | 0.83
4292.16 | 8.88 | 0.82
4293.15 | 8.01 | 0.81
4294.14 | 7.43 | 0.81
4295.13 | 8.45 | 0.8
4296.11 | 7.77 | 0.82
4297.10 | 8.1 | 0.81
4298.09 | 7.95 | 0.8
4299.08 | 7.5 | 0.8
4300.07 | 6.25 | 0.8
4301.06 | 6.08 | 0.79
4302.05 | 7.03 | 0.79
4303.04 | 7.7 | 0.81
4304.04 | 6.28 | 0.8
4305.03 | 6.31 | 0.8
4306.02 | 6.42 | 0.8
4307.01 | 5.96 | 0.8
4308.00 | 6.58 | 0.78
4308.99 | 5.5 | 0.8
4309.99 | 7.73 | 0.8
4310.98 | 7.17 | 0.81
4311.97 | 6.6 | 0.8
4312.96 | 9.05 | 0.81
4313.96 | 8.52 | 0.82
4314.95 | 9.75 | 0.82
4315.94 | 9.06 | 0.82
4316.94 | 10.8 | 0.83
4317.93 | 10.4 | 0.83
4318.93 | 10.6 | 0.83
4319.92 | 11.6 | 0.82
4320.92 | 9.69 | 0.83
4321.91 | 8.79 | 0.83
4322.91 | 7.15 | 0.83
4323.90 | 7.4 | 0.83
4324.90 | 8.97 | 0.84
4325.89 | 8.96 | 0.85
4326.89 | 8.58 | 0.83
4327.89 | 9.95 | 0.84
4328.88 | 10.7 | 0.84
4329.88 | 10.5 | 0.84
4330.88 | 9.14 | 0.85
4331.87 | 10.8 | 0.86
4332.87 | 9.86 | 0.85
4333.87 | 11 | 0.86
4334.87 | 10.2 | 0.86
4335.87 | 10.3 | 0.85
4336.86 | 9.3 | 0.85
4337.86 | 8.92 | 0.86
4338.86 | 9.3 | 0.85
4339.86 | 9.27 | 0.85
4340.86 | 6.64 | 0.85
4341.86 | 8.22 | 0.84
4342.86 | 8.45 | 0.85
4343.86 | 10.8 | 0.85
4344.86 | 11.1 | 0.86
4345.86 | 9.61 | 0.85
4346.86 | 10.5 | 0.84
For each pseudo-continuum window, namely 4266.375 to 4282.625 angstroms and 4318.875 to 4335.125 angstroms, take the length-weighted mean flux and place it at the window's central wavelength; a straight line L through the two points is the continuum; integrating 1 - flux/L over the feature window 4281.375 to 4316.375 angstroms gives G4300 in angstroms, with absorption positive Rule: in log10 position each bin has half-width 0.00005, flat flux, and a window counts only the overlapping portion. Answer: 5.1 angstroms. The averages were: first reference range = 8.84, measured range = 7.84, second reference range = 9.61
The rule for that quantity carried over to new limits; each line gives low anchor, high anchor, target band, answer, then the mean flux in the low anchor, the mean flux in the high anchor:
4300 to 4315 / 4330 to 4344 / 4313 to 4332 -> -2.99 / 7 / 9.44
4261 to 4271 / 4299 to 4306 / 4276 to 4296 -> -1.66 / 9.62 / 6.66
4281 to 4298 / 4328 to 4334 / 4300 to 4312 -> 3.42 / 8.54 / 10.3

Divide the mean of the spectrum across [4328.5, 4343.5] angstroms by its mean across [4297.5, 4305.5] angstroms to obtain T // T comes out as 1.38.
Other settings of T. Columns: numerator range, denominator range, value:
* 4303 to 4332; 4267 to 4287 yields 0.97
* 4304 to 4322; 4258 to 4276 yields 0.90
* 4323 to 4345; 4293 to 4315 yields 1.30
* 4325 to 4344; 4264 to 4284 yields 1.05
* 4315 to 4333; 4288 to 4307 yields 1.27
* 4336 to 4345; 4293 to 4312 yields 1.29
